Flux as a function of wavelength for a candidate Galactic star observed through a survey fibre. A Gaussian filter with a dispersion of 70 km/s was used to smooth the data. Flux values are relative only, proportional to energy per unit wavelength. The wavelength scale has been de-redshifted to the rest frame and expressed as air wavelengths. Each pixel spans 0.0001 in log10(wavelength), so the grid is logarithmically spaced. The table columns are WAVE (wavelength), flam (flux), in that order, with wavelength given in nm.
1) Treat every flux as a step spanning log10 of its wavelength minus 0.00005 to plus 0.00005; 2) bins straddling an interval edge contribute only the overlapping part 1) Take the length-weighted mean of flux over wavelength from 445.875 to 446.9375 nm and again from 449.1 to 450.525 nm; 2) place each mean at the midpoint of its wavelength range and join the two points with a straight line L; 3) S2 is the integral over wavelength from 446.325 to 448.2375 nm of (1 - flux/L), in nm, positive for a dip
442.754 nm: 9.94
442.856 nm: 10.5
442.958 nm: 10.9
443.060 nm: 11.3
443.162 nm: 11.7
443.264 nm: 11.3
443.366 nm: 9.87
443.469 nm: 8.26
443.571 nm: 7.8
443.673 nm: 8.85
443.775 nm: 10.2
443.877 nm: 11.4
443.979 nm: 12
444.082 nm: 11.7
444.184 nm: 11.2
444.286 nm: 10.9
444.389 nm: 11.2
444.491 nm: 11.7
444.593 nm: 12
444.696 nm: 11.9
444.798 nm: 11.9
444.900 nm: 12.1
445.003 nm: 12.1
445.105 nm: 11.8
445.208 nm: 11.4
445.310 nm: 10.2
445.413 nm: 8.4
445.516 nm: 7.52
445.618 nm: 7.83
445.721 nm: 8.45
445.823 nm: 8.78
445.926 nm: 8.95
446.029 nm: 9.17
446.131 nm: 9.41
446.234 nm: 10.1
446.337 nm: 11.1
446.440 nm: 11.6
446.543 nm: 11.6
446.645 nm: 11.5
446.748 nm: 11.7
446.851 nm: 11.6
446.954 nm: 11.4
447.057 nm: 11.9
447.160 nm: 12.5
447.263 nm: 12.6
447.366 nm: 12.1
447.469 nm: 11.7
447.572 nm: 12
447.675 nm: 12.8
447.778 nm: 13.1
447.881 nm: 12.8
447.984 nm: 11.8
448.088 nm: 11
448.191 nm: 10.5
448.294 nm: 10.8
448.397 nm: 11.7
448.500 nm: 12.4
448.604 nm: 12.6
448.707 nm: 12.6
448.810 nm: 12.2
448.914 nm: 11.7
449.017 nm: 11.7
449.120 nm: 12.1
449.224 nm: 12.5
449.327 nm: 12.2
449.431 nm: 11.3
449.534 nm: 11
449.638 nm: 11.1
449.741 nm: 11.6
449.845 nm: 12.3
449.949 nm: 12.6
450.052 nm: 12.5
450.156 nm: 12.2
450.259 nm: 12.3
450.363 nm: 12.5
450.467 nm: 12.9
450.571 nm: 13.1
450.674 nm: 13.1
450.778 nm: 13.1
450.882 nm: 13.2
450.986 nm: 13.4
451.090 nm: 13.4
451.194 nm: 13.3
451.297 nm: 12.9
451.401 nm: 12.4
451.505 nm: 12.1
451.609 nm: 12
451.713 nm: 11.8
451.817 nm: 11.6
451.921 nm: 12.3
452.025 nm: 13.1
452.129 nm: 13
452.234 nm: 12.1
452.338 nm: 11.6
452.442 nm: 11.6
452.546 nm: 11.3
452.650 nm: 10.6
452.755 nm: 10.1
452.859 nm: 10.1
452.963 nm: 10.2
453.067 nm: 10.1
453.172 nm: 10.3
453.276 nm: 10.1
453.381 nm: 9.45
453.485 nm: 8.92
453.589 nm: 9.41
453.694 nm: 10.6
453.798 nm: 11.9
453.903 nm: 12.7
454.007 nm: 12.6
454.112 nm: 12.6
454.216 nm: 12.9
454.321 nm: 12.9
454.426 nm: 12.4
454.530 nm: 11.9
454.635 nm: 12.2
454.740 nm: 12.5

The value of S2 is -0.14 nm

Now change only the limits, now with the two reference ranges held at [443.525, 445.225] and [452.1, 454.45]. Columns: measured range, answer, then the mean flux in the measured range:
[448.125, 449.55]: -0.082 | 11.8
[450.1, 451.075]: -0.150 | 12.9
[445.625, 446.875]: 0.109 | 10.2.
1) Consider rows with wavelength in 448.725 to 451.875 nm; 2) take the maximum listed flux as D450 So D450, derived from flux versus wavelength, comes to 13.4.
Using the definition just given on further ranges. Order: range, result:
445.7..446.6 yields 11.6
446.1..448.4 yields 13.1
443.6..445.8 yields 12.1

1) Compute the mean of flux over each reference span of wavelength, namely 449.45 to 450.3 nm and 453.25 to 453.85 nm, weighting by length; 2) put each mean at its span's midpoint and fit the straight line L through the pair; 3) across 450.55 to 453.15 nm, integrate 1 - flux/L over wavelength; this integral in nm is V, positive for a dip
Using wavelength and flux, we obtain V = -0.26 nm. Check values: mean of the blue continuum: 11.9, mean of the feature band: 12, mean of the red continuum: 10.1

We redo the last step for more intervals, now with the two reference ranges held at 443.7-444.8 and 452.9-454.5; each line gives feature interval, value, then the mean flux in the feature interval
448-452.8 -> -0.379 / 12.1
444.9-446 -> 0.165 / 9.65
